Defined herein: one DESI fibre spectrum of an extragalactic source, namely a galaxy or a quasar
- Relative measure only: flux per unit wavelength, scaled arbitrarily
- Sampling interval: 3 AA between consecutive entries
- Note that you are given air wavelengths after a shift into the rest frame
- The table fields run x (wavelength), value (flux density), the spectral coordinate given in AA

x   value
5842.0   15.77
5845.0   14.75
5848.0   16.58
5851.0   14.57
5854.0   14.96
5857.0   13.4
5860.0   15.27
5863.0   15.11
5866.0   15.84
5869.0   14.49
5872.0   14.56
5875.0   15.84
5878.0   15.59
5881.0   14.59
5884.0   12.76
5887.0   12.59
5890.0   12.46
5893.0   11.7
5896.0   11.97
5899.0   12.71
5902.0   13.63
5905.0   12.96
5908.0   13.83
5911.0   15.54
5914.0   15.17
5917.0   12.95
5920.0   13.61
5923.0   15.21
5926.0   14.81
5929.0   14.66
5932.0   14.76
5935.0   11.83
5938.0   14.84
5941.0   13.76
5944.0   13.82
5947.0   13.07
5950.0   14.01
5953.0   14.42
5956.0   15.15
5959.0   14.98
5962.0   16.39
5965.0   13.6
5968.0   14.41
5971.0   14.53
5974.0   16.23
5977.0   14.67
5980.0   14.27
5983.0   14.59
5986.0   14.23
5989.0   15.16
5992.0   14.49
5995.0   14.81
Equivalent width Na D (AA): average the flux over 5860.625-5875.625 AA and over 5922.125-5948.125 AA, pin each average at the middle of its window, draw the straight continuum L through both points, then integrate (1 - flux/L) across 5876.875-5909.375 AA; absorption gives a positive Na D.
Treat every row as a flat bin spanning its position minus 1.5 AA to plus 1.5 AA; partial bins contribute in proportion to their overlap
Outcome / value 3.55 AA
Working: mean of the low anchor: 15.1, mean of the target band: 13.1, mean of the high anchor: 14.1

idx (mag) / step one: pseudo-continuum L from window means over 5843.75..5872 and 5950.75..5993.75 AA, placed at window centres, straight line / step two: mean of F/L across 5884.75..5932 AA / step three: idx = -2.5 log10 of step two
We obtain 0.10 mag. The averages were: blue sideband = 15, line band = 13.6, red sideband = 14.8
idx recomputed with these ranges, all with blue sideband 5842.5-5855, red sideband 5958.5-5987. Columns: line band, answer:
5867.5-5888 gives 0.06 mag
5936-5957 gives 0.06 mag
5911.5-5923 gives 0.06 mag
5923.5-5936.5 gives 0.06 mag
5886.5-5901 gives 0.22 mag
